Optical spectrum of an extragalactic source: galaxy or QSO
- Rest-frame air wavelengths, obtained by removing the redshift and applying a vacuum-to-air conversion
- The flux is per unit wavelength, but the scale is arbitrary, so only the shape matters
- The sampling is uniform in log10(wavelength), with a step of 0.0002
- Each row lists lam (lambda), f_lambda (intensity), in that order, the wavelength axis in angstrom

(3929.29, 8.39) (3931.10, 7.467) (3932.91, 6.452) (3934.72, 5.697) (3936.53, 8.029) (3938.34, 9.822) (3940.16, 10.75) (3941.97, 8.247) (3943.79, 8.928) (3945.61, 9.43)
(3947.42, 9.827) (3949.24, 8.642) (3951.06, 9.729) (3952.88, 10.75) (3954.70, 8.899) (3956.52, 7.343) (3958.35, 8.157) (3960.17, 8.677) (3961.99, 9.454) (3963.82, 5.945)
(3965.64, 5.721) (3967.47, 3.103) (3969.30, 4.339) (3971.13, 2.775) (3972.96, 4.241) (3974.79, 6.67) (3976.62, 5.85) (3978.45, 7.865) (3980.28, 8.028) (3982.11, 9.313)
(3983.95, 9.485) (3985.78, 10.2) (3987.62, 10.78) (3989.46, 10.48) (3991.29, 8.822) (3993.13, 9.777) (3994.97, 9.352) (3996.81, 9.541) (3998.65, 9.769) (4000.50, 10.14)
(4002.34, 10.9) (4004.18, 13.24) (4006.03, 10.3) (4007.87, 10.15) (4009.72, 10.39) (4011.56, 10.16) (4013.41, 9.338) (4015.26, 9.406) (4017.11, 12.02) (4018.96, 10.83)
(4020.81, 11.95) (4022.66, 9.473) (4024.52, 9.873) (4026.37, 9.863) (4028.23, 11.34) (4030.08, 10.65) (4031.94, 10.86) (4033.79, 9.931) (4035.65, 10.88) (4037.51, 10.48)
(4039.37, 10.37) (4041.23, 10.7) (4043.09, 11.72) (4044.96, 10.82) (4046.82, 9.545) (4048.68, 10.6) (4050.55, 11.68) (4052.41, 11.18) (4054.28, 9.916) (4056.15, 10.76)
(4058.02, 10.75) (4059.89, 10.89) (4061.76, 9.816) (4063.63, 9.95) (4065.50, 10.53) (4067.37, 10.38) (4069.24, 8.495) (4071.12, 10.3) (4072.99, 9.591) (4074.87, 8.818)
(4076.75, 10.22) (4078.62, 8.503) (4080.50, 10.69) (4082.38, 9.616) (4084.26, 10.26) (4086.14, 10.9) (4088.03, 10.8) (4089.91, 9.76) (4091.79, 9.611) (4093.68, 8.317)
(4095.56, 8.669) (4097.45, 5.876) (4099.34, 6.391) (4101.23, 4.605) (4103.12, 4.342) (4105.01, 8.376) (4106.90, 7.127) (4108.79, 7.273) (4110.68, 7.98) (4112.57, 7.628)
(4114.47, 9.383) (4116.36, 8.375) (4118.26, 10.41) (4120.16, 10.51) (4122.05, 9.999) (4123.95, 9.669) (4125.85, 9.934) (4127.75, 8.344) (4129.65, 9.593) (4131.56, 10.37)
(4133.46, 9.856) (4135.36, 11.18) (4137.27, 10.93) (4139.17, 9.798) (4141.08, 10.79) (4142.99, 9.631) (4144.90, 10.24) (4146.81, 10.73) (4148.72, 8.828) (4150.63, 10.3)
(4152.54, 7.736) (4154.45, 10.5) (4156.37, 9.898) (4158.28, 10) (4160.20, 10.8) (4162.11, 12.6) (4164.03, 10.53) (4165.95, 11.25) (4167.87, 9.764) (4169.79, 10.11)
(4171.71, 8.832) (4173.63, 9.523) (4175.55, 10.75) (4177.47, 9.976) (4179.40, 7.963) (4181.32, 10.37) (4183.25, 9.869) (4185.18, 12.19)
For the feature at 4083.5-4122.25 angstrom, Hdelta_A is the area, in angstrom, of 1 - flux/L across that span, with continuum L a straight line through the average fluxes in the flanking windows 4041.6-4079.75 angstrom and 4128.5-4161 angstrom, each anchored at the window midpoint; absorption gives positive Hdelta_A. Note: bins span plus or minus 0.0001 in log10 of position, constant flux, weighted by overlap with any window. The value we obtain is 6.8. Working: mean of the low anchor 10.2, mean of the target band 8.37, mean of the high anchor 10.1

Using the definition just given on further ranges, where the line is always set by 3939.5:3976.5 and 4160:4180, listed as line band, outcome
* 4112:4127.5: 0.1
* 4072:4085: -0.9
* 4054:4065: -2.0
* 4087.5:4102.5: 2.3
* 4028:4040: -3.0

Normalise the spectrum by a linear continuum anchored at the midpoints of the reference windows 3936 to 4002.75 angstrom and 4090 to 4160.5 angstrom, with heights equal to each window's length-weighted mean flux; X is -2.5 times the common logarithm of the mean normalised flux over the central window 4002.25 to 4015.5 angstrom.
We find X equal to -0.228 mag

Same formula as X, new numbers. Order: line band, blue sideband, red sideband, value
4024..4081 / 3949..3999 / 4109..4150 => -0.17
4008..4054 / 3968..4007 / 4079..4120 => -0.23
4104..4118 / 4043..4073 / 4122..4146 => 0.24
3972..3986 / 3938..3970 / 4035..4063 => 0.17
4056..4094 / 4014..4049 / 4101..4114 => -0.17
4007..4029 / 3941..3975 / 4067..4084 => -0.21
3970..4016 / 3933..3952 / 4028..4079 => 0.06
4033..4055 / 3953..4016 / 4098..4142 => -0.23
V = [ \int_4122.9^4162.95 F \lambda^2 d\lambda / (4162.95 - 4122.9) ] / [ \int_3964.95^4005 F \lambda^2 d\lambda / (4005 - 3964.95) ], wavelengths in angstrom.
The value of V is 1.3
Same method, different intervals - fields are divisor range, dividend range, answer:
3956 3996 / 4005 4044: 1.42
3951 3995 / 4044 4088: 1.37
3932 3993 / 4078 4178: 1.28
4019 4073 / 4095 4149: 0.88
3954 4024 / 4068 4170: 1.14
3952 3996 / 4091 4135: 1.16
